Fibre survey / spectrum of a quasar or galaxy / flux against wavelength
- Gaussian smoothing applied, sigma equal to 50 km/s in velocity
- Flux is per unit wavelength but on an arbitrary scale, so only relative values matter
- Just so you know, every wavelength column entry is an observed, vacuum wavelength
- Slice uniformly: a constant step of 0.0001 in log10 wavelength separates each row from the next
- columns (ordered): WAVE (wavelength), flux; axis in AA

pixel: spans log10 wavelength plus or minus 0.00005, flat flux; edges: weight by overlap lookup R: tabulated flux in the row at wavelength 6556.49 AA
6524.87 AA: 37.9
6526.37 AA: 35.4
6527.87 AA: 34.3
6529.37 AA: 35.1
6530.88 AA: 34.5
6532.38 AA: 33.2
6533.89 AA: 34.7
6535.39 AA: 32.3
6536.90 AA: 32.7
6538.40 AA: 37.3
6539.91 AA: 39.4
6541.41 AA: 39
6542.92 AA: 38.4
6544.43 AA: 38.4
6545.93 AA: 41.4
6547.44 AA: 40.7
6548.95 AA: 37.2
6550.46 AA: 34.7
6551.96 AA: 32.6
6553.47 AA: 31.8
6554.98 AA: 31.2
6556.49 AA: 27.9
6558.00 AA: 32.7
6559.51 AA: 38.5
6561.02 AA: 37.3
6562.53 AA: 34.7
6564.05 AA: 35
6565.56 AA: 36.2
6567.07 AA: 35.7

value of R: 27.9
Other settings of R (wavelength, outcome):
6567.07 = 35.7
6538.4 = 37.3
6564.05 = 35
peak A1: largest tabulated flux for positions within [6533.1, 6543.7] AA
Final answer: 39.4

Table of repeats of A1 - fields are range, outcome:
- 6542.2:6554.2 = 41.4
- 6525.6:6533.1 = 35.4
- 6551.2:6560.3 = 38.5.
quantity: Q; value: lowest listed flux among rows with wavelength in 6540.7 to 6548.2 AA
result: 38.4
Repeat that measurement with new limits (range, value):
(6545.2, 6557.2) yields 27.9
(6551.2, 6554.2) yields 31.8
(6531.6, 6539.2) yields 32.3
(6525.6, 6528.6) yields 34.3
